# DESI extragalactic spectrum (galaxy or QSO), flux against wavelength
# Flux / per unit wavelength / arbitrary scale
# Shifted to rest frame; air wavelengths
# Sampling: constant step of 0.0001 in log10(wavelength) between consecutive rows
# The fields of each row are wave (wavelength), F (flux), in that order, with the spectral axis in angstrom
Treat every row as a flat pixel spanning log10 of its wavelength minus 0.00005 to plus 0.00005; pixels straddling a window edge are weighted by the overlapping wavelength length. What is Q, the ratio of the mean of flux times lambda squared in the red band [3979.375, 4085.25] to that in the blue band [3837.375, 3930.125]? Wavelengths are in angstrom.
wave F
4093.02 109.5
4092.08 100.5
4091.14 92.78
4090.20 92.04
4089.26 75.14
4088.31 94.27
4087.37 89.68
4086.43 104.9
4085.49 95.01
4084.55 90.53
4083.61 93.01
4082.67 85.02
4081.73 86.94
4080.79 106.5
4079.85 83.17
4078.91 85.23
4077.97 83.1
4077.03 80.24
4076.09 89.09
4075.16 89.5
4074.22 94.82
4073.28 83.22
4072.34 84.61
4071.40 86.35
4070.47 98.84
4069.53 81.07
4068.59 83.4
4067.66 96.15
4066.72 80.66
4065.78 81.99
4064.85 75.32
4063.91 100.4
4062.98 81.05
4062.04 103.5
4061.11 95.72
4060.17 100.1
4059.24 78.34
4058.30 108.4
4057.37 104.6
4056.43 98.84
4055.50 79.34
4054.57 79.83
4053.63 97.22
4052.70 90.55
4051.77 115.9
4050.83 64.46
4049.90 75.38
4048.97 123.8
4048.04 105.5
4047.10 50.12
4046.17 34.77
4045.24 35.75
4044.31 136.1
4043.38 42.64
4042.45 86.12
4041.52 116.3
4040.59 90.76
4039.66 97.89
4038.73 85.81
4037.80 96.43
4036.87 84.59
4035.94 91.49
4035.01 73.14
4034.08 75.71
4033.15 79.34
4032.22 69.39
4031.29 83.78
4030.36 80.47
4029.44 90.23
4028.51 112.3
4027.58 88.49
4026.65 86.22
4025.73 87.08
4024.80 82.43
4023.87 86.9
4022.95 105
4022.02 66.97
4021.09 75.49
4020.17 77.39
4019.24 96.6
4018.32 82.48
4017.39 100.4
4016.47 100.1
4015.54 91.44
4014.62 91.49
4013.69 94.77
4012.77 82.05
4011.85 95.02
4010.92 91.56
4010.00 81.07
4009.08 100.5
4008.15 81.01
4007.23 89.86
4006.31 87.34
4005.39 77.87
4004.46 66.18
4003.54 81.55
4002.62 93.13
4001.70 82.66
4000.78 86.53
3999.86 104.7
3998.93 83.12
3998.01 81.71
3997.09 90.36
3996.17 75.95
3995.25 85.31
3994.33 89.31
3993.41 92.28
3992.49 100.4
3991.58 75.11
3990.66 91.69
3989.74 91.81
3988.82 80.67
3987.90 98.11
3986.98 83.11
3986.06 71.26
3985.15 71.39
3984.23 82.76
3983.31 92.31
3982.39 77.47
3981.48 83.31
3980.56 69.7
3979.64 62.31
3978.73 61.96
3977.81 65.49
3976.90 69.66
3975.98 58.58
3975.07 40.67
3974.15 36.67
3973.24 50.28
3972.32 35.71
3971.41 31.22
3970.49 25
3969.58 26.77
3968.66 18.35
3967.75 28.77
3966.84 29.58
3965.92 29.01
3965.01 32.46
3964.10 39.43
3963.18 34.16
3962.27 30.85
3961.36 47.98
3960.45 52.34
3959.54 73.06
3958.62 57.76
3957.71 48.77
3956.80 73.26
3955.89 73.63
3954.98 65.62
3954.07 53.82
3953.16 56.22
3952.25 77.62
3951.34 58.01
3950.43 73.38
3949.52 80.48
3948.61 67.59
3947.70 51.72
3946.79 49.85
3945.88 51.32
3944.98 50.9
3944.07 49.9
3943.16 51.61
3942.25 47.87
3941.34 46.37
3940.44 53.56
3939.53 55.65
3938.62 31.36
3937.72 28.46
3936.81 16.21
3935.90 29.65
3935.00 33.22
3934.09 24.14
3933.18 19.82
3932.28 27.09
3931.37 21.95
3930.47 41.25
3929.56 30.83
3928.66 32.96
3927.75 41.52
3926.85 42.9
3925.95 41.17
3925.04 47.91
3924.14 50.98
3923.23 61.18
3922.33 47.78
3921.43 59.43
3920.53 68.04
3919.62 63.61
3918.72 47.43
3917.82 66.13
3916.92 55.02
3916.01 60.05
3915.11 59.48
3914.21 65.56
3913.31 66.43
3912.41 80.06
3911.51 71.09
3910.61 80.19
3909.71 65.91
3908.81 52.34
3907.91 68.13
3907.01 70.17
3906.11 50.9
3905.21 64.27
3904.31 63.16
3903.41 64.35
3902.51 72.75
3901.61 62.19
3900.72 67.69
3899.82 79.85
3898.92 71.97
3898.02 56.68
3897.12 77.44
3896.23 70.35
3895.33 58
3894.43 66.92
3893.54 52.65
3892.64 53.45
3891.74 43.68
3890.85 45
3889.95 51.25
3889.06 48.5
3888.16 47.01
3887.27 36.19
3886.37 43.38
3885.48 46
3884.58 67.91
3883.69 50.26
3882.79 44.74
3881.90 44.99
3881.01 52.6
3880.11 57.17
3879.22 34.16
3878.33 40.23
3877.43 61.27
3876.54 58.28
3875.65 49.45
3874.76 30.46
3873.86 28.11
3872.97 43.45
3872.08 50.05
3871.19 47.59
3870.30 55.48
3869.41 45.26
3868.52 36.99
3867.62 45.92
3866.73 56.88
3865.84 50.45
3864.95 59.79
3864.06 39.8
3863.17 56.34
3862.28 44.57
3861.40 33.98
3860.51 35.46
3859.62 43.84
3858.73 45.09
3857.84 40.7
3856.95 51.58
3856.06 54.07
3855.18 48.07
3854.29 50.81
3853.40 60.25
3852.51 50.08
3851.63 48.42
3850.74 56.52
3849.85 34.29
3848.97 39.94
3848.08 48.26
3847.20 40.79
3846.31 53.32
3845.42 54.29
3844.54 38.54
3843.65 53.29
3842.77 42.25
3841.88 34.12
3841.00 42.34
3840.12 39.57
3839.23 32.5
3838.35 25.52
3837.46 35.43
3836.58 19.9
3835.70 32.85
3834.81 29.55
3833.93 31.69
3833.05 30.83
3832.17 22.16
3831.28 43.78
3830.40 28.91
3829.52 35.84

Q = 1.80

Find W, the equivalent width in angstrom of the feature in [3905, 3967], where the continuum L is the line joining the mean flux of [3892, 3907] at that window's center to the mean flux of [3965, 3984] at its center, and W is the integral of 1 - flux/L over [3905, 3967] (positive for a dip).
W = 6.3 angstrom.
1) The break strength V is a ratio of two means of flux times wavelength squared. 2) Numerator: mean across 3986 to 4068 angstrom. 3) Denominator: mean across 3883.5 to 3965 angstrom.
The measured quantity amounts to 1.71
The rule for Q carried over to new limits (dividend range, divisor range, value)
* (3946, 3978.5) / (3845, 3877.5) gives 1.11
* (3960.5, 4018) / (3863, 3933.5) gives 1.40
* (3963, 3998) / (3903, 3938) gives 1.28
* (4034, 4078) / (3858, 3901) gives 1.89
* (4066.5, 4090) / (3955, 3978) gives 2.11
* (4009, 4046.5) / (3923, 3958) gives 1.89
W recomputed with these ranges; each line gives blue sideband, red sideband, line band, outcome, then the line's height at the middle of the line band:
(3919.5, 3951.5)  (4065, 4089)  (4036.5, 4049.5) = -1.1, 78.4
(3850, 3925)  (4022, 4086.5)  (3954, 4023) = 3.9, 74.6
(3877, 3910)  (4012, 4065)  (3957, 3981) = 9.3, 72.8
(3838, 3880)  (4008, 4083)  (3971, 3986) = 2.2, 72.5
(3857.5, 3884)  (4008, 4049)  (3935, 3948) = 4.2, 64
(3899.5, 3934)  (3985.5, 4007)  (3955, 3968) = 4.4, 72.5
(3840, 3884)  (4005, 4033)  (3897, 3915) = -2.8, 58.1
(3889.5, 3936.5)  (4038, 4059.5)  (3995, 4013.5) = -2.3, 76.6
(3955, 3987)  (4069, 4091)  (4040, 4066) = -2.4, 80.3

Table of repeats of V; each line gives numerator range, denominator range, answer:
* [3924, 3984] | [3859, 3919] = 0.91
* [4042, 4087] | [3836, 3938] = 1.94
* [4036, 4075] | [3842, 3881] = 2.07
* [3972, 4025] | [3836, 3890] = 1.91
